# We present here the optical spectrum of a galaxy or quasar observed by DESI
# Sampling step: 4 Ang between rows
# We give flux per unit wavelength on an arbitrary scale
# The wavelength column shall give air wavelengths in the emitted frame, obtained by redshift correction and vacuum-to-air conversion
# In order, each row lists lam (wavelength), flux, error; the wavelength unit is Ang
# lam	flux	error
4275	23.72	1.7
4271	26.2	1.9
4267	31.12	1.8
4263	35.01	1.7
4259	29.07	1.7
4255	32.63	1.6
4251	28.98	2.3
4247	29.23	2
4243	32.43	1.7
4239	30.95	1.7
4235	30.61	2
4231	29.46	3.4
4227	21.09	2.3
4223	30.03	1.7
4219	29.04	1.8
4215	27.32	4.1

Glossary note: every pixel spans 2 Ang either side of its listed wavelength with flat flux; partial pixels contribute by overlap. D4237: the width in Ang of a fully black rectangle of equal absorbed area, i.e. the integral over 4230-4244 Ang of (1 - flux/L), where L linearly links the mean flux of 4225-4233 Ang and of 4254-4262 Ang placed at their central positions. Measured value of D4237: -2.06 Ang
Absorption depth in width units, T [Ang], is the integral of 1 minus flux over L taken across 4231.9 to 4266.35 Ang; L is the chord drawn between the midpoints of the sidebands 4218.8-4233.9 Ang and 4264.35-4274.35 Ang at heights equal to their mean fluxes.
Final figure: -3.9 Ang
